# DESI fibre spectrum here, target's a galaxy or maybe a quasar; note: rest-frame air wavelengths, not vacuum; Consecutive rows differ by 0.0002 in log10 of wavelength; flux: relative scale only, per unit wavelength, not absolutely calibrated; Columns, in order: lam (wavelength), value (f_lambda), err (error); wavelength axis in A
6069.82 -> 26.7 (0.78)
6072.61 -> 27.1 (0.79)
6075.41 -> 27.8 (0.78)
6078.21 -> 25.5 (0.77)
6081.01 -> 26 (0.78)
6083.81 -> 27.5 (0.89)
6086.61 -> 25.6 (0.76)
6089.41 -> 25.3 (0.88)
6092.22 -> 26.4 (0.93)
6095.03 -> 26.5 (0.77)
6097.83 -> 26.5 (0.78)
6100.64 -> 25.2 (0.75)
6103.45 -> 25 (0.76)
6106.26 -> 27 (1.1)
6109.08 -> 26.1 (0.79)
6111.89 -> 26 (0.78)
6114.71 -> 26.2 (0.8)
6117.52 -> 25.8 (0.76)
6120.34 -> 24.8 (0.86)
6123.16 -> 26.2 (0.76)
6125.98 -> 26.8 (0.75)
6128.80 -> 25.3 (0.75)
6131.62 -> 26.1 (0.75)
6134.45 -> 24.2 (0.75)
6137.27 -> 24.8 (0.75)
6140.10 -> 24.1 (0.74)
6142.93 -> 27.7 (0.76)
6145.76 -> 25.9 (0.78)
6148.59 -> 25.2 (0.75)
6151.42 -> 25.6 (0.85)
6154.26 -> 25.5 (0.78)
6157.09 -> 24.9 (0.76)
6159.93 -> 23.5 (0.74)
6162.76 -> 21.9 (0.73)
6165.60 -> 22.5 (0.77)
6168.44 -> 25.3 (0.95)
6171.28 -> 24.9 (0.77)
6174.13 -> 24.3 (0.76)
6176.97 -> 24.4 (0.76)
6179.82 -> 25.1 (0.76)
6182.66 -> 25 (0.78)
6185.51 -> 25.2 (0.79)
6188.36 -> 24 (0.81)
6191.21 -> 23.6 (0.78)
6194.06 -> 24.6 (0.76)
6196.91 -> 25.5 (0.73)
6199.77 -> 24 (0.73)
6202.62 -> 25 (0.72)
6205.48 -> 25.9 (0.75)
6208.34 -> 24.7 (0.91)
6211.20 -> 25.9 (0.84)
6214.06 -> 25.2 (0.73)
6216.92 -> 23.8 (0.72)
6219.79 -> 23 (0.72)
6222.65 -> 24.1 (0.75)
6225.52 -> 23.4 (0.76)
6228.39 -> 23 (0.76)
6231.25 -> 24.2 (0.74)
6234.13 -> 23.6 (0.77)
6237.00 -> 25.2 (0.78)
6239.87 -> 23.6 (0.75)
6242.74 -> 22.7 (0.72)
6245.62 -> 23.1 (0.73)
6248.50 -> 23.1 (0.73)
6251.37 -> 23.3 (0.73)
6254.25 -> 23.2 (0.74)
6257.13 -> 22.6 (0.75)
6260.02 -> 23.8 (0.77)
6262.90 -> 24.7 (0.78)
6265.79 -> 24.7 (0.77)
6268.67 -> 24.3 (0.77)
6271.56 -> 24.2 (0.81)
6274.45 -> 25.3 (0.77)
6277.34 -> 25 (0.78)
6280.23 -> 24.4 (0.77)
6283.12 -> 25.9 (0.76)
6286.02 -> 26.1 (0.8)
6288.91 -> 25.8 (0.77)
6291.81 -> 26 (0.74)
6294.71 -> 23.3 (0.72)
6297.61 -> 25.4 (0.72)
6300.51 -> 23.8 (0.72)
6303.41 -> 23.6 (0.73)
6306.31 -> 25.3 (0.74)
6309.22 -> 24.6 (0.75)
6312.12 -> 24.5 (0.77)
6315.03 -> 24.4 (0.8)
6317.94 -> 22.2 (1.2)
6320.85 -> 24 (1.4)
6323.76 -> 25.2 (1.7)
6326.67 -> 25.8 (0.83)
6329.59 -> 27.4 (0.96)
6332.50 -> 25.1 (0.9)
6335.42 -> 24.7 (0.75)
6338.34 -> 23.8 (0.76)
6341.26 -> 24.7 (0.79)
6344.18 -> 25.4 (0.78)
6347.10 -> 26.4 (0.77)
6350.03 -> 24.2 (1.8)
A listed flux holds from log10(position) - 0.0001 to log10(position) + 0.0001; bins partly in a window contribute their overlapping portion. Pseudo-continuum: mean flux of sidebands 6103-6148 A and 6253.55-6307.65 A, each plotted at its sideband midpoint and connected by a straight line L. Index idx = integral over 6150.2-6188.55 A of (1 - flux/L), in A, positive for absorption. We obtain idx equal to 1.5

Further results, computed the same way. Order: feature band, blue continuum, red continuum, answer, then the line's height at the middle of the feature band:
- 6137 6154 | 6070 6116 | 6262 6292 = 0.2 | 25.9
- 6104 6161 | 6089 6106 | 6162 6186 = -0.9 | 25.2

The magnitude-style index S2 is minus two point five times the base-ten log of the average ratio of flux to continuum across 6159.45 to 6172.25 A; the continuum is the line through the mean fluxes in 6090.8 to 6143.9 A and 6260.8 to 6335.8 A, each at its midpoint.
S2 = 0.09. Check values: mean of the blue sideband 25.8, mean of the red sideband 24.8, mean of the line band 23.6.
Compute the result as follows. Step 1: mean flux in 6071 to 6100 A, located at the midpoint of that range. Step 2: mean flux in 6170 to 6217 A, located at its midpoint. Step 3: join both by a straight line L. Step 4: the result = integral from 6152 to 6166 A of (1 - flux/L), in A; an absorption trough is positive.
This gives 0.80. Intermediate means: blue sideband 26.4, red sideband 24.8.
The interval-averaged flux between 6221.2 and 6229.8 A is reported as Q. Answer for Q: 23.5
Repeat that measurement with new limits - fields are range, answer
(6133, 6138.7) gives 24.5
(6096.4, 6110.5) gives 26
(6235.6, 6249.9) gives 23.5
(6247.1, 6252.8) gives 23.2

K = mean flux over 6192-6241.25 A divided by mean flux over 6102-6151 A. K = 0.95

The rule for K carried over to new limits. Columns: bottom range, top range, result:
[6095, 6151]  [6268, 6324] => 0.96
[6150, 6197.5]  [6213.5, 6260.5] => 0.96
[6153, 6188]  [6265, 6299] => 1.03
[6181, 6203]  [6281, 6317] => 1.01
